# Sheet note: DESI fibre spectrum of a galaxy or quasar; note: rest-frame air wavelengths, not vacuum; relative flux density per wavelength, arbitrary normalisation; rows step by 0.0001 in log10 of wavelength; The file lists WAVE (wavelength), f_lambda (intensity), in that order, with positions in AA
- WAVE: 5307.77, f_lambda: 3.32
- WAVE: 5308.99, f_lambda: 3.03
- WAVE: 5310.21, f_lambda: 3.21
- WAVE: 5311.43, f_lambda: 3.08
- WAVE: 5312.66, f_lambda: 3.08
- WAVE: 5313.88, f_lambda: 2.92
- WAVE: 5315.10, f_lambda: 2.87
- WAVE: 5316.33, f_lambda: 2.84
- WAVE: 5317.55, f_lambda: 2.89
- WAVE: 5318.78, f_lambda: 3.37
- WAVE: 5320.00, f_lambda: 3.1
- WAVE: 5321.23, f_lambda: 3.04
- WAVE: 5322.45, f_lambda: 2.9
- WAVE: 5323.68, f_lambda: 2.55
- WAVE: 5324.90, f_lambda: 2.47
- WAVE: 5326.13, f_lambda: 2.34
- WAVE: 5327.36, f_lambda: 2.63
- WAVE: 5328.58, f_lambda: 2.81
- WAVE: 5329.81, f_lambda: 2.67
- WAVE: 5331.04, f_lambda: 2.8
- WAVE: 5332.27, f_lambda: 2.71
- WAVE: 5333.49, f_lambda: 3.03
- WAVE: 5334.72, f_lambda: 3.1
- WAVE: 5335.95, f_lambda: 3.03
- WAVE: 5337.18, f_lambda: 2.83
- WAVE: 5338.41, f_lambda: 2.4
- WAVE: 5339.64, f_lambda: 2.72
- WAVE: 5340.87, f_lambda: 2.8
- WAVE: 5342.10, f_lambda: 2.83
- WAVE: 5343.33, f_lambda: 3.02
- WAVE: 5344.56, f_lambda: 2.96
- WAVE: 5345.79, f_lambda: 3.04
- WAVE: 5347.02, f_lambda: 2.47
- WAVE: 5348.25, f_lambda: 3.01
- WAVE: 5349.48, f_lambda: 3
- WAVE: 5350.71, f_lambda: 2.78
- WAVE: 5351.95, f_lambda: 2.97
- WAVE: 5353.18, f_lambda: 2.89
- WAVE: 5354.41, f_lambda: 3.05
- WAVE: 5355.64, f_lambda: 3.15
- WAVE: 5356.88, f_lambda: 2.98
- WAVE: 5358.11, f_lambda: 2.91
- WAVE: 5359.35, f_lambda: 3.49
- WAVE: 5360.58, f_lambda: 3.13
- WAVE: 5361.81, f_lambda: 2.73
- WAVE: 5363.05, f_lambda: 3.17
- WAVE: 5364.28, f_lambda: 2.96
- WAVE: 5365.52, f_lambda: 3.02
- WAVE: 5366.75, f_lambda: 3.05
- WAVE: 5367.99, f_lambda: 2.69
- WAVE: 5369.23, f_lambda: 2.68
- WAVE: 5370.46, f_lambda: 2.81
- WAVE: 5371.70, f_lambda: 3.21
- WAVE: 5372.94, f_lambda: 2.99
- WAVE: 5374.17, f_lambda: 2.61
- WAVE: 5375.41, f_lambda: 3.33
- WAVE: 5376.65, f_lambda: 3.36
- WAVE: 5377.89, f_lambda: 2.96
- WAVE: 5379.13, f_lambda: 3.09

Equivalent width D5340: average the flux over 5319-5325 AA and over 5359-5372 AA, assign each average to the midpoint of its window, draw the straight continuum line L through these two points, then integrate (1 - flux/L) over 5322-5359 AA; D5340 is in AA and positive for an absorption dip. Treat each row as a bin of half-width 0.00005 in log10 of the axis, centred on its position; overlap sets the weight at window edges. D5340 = 1.2 AA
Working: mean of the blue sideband 2.88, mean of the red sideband 2.98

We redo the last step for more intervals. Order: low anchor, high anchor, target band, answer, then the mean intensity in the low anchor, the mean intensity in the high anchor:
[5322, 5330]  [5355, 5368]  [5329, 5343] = -0.4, 2.62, 3.04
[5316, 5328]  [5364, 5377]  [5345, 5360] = -0.4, 2.81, 2.97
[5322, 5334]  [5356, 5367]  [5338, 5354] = 0.2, 2.69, 3.05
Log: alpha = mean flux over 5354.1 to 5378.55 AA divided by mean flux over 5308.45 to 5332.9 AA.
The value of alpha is 1.1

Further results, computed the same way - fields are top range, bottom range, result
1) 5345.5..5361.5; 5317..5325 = 1.02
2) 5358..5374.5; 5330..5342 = 1.05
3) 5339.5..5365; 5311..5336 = 1.03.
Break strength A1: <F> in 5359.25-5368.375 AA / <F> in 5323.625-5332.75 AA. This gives 1.1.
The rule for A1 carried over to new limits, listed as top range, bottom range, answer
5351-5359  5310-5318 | 1.01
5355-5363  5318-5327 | 1.09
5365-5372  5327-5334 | 1.04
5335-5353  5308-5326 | 0.97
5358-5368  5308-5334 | 1.06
